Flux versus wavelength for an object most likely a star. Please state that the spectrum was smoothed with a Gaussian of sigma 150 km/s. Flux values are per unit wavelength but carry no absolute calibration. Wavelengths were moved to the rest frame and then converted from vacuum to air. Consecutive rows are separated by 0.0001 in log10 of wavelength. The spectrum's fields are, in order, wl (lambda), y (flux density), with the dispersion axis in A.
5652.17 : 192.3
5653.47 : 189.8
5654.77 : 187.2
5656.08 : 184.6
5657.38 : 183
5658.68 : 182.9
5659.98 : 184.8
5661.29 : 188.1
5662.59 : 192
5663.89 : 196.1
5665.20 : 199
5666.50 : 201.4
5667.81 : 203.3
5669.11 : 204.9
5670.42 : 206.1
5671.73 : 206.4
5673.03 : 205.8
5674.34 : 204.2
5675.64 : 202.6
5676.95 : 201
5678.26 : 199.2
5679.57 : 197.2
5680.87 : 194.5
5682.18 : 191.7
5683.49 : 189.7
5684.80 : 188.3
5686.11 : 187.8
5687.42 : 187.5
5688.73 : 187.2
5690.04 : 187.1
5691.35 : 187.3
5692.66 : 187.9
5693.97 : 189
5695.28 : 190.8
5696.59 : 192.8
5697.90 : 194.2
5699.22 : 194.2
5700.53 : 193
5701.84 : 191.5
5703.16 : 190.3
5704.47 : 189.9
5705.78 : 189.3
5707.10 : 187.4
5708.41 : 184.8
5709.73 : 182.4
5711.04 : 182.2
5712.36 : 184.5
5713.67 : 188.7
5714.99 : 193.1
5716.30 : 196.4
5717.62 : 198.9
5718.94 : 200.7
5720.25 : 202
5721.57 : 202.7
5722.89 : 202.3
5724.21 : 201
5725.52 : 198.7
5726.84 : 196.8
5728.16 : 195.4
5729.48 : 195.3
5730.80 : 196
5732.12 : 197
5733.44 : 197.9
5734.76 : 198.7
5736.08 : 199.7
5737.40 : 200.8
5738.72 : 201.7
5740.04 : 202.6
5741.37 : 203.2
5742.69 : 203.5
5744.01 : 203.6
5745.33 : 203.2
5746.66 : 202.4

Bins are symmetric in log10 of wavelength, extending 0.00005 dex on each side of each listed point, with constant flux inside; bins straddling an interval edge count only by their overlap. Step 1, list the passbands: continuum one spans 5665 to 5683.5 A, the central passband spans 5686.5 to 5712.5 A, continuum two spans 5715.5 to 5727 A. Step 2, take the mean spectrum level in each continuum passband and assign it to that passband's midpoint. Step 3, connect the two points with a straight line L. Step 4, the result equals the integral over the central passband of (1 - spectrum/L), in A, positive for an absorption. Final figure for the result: 1.5 A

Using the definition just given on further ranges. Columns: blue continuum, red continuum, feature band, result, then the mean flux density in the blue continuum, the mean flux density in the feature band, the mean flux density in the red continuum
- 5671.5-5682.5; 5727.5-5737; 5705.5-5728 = 0.50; 200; 194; 197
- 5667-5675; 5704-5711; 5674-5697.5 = 0.61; 205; 192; 186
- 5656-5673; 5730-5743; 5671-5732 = 1.27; 196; 194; 200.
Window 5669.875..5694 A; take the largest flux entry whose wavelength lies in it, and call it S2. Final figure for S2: 206.4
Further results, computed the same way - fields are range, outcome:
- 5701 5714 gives 191.5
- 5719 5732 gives 202.7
